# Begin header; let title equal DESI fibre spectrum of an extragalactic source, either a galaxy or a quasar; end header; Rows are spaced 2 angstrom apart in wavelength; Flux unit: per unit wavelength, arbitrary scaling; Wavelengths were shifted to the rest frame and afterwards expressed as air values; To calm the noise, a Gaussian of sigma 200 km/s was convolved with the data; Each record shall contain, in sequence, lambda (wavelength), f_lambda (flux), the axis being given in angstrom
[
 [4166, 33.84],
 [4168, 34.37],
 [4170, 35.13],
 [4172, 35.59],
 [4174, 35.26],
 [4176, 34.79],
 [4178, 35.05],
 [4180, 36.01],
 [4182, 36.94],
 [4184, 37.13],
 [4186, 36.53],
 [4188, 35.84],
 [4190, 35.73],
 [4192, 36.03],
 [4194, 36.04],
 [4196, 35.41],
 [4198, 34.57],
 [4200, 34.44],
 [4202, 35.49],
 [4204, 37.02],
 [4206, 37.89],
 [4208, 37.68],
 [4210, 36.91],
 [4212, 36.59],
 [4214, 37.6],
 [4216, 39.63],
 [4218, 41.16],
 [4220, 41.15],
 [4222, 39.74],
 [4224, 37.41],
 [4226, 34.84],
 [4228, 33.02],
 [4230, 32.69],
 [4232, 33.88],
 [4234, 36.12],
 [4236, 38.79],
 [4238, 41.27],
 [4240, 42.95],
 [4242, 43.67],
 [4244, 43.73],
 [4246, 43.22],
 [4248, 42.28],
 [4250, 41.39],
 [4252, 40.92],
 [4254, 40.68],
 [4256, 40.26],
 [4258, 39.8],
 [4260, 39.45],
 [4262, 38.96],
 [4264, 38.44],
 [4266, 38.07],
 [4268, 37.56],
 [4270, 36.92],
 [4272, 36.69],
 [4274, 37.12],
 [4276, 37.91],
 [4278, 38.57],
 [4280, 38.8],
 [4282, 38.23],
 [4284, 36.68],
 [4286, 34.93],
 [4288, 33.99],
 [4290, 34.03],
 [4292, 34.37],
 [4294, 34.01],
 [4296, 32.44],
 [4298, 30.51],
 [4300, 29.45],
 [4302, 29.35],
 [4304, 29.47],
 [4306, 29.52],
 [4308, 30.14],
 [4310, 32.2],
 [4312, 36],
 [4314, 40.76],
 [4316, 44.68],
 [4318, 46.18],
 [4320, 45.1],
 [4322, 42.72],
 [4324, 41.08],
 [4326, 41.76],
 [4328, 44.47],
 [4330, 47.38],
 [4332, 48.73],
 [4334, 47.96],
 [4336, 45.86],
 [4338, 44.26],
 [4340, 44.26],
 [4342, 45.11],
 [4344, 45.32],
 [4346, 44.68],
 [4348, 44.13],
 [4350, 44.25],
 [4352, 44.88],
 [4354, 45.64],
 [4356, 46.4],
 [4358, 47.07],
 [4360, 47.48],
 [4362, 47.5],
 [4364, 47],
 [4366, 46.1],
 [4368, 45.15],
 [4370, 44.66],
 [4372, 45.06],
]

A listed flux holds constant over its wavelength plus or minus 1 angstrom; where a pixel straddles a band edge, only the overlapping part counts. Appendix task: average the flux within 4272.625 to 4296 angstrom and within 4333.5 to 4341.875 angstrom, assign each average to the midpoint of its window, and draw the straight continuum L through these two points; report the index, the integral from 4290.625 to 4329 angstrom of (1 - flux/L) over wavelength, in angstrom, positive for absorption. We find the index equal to 3.9 angstrom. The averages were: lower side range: 36.1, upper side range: 45.4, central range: 36.5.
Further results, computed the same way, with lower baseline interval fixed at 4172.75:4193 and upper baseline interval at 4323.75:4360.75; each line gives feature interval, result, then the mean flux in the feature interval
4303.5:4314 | 2.7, 32.4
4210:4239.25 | 0.7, 37.5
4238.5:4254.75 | -1.1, 42.3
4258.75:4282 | 1.7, 38.1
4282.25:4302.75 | 4.4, 33.2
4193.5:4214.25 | 0.5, 36.3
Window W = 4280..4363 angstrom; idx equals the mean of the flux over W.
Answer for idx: 40.3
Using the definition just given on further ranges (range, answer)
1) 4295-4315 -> 32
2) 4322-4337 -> 45.1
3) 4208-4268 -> 39.1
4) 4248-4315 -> 36.1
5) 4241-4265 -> 41.1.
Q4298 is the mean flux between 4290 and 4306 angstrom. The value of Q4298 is 31.4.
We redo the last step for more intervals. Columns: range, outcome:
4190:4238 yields 36.8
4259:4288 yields 37.6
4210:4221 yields 39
